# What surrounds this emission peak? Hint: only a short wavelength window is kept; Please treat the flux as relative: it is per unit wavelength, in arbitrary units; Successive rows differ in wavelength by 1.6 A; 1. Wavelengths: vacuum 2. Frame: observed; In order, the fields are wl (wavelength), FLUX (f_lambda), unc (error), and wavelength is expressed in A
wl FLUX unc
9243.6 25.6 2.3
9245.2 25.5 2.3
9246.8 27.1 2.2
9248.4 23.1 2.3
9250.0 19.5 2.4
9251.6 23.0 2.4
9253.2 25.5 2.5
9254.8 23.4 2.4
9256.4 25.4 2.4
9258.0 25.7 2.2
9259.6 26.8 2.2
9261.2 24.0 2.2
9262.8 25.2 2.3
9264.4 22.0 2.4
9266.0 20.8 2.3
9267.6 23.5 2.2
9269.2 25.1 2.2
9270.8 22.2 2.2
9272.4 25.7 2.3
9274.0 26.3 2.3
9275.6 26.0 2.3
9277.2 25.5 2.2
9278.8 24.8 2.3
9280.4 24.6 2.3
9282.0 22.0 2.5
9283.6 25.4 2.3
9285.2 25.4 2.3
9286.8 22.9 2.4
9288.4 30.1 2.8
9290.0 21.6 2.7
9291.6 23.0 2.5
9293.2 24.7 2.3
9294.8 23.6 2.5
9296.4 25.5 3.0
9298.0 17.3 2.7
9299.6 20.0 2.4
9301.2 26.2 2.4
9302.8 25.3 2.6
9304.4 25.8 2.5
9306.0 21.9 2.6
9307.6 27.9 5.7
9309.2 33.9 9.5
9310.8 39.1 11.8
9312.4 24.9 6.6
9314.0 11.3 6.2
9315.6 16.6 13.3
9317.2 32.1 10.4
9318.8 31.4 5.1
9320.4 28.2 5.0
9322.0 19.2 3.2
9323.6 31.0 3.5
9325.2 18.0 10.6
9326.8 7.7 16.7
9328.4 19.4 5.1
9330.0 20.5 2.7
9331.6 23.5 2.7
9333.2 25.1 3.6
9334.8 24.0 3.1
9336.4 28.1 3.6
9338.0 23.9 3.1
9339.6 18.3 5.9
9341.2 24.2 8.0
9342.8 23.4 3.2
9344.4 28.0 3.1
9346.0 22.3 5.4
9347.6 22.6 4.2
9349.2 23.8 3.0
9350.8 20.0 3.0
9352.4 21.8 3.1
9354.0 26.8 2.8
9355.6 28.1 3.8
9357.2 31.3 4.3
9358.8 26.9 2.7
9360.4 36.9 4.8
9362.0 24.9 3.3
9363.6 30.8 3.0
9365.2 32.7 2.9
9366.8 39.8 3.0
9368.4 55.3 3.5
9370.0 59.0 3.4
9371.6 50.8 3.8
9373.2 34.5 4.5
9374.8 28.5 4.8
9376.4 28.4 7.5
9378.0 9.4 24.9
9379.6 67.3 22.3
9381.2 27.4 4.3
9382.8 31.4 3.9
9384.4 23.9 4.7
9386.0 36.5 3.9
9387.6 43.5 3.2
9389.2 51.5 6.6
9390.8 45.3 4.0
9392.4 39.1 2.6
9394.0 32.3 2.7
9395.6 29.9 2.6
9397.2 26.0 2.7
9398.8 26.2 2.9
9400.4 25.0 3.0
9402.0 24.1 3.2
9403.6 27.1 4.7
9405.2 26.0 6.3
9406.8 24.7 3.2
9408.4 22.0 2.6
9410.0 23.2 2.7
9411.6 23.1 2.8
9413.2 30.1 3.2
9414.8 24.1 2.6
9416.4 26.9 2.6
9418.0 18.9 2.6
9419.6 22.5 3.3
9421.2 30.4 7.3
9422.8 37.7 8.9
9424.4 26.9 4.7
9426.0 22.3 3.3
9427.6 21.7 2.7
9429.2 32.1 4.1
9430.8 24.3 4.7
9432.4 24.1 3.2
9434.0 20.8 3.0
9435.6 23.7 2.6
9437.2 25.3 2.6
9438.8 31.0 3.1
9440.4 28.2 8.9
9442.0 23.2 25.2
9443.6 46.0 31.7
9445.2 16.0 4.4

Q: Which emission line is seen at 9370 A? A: [S II] 6716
